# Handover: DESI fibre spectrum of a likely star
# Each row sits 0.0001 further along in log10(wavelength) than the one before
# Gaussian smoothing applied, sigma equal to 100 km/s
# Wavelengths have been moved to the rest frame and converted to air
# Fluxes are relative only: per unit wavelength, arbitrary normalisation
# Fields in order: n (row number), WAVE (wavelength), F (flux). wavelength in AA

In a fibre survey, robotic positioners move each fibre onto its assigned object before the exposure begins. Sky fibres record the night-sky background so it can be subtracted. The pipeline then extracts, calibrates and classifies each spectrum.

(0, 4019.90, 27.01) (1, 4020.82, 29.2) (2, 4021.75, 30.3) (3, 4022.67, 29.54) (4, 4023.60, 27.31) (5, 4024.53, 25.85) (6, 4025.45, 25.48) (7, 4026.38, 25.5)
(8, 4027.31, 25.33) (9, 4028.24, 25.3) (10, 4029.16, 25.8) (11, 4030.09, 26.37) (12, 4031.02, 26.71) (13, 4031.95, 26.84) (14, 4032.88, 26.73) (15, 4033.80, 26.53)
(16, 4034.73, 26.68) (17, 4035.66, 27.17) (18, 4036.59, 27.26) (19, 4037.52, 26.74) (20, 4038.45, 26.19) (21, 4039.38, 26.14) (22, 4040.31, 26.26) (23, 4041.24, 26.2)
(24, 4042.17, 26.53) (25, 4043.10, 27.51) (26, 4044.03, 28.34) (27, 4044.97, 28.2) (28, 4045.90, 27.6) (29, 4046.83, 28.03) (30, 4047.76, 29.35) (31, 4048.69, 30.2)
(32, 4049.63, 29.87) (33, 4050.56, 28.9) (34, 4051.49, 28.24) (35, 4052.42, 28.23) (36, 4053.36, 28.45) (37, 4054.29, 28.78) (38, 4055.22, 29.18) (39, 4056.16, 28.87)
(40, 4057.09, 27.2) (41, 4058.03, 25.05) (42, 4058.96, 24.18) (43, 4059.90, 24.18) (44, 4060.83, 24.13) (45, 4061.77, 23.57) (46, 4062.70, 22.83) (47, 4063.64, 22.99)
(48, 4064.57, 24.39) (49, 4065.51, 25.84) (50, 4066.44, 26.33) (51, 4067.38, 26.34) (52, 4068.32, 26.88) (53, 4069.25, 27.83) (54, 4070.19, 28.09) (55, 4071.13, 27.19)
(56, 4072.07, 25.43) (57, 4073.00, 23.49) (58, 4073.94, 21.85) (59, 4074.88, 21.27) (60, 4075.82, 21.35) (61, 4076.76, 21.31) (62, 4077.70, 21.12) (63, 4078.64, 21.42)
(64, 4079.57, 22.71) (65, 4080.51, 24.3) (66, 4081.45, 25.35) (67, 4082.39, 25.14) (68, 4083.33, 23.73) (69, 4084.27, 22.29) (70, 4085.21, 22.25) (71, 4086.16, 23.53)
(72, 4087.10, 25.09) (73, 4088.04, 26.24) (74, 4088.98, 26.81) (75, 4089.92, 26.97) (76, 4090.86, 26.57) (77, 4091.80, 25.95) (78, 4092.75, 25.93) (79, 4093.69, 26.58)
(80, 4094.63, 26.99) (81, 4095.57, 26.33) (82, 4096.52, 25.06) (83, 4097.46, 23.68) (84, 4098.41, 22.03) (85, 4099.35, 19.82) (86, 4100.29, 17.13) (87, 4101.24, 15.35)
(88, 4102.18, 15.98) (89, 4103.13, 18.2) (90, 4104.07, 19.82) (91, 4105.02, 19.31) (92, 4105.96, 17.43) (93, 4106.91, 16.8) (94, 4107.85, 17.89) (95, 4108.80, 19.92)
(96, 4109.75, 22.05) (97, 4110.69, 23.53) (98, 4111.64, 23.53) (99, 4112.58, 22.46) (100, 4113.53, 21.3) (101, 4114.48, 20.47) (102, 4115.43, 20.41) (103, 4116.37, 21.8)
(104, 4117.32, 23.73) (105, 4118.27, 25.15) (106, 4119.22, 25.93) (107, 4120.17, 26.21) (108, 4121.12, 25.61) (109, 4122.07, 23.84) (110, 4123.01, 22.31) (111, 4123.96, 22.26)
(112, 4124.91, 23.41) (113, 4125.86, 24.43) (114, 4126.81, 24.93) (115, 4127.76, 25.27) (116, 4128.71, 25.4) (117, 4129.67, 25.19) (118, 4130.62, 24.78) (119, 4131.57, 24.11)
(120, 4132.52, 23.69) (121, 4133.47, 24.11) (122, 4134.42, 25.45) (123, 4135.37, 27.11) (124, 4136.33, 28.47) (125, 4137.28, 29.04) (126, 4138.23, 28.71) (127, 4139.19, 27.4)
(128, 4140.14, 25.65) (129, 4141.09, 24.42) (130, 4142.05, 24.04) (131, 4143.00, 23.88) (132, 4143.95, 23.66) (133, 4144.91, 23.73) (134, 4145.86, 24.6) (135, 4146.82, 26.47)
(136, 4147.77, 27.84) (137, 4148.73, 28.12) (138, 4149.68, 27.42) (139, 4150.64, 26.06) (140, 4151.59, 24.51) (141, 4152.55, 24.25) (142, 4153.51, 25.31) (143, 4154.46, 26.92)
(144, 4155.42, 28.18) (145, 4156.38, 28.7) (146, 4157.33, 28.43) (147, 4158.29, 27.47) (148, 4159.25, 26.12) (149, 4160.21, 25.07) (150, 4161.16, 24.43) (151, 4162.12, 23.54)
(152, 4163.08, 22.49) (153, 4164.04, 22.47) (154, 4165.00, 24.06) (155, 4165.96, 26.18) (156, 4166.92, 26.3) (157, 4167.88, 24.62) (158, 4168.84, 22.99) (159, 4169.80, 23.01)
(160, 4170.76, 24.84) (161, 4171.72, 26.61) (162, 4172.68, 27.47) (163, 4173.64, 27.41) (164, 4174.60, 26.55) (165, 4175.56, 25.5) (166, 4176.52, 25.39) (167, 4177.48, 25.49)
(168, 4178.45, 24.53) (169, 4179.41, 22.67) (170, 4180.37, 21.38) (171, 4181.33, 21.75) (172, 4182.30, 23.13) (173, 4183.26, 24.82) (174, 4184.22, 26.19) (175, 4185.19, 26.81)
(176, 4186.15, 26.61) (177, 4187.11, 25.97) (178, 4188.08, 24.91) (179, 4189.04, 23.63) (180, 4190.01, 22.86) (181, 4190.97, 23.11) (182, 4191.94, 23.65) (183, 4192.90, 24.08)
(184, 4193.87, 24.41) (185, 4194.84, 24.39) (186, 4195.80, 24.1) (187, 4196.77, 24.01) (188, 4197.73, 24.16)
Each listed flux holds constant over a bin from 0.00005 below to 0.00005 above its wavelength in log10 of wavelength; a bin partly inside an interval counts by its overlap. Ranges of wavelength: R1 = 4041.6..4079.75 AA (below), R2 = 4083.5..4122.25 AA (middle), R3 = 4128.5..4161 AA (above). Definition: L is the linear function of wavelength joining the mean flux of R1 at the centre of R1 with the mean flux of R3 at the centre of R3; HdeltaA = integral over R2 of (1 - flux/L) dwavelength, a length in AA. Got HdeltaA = 5.1 AA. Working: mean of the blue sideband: 26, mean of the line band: 22.6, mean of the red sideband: 26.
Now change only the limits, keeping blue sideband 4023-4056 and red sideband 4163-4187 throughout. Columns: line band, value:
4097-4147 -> 5.27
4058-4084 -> 2.45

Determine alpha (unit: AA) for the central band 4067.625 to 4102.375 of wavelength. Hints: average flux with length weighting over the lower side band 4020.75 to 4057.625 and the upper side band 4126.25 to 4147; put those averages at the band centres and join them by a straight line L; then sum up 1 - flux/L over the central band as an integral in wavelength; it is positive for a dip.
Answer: 3.5 AA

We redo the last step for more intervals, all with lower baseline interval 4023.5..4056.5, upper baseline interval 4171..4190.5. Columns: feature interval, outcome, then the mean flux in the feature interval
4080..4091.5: 0.7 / 24.9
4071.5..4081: 1.5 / 22.5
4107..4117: 1.9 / 21.2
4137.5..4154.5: -0.1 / 25.7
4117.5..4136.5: 0.8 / 24.8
